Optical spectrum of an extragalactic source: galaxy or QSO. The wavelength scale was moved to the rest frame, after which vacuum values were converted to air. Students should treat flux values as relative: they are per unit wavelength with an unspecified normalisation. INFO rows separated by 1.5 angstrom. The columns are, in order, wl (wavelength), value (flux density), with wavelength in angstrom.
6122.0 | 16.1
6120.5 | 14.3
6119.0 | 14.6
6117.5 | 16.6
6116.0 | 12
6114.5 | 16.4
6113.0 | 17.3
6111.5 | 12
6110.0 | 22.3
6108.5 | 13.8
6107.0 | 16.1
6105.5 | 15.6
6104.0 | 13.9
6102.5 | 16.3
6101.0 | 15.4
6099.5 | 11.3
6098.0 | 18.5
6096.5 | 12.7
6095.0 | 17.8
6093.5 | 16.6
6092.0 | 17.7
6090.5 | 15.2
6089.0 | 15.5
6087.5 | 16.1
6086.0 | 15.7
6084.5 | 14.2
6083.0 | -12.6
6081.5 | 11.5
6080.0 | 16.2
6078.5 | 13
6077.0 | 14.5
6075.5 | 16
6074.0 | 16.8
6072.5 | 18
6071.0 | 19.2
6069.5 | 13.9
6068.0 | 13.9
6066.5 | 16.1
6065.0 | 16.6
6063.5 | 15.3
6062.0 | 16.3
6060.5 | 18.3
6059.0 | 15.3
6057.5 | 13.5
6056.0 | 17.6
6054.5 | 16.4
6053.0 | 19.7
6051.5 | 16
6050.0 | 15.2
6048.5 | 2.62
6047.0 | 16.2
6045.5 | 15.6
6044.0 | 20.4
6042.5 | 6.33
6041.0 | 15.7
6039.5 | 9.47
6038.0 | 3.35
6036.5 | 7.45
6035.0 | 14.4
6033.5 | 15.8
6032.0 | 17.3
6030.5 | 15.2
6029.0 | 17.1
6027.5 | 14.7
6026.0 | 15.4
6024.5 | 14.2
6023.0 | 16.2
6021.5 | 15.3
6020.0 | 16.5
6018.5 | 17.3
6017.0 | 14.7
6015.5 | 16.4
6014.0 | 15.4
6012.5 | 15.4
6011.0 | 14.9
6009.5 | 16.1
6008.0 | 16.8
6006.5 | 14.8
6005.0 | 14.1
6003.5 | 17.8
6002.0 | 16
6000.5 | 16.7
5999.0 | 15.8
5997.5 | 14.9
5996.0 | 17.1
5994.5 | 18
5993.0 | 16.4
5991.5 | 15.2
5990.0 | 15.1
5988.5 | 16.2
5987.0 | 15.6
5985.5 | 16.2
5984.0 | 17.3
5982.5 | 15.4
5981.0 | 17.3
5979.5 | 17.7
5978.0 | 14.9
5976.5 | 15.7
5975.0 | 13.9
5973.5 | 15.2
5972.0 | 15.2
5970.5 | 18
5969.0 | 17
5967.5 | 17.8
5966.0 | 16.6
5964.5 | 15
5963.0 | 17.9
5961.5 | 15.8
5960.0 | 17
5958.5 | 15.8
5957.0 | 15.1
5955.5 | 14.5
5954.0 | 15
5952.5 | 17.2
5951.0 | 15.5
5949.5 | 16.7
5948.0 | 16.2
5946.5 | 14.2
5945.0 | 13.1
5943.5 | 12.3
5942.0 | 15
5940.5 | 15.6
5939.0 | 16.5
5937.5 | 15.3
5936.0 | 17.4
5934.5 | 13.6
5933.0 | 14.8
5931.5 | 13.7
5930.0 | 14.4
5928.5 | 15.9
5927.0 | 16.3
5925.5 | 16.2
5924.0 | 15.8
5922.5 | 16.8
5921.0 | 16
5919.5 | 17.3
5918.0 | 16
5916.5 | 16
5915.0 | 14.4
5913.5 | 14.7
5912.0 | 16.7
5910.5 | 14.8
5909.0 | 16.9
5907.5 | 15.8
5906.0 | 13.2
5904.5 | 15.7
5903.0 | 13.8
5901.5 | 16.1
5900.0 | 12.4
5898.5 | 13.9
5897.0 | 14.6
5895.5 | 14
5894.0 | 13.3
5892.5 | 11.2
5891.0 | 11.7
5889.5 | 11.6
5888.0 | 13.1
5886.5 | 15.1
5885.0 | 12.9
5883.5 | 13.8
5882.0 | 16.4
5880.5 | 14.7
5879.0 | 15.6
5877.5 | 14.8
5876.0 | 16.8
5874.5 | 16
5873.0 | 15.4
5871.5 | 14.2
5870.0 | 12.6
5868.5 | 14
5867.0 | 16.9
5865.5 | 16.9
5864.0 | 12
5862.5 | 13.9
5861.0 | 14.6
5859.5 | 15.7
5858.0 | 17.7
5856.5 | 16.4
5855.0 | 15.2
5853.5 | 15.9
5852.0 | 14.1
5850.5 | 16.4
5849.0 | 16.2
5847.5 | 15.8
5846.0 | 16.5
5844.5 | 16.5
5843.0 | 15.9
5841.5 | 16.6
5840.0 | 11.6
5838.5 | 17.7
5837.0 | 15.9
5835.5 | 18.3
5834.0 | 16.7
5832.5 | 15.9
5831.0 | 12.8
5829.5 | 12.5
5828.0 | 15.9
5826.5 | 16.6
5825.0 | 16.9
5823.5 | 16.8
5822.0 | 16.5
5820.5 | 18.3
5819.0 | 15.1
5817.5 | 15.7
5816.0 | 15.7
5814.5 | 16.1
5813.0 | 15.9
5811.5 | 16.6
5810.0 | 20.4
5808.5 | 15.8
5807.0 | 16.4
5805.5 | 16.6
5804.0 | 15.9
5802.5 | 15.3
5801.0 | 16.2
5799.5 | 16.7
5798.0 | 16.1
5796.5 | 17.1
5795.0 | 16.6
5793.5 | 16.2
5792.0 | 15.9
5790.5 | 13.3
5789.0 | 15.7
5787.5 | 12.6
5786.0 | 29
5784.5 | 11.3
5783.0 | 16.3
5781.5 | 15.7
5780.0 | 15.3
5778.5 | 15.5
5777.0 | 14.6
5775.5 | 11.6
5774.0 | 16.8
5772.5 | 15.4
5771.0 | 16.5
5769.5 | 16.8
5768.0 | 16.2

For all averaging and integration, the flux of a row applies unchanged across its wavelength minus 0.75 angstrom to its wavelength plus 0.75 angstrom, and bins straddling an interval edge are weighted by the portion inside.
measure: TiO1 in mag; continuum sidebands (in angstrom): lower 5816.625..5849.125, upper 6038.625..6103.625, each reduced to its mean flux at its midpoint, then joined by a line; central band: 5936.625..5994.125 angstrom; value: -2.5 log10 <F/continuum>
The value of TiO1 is -0.05 mag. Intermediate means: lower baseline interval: 15.9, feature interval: 15.8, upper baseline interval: 14.5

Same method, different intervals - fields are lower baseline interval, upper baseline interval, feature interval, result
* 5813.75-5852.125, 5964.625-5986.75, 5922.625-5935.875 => 0.06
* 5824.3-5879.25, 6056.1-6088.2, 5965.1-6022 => -0.10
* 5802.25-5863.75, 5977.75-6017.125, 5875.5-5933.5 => 0.08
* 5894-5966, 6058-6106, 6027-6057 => 0.08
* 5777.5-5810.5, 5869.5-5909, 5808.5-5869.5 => -0.04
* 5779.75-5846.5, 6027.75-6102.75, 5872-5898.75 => 0.11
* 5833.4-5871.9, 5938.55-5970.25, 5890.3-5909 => 0.12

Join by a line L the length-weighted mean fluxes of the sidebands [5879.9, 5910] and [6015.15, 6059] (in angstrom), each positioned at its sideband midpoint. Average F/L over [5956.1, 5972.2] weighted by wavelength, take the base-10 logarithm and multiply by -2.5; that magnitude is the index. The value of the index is -0.16 mag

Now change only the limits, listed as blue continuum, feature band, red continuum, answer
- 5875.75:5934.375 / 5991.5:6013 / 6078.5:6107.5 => -0.13 mag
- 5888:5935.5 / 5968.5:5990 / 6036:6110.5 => -0.10 mag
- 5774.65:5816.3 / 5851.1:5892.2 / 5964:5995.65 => 0.10 mag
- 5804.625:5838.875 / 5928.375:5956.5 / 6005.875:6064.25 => 0.02 mag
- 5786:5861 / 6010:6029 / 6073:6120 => -0.05 mag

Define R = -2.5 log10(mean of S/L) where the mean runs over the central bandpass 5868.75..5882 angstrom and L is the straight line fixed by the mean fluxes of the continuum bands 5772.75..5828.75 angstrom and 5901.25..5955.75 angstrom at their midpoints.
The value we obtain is 0.05 mag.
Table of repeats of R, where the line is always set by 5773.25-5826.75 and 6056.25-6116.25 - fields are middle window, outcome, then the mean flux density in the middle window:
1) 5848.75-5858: 0.008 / 15.8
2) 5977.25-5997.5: -0.064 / 16.3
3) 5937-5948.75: 0.056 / 14.8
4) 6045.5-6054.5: 0.057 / 14.3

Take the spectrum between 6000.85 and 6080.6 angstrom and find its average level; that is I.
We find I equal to 15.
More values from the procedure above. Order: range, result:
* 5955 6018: 16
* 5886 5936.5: 14.8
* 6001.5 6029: 15.7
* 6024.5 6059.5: 13.9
